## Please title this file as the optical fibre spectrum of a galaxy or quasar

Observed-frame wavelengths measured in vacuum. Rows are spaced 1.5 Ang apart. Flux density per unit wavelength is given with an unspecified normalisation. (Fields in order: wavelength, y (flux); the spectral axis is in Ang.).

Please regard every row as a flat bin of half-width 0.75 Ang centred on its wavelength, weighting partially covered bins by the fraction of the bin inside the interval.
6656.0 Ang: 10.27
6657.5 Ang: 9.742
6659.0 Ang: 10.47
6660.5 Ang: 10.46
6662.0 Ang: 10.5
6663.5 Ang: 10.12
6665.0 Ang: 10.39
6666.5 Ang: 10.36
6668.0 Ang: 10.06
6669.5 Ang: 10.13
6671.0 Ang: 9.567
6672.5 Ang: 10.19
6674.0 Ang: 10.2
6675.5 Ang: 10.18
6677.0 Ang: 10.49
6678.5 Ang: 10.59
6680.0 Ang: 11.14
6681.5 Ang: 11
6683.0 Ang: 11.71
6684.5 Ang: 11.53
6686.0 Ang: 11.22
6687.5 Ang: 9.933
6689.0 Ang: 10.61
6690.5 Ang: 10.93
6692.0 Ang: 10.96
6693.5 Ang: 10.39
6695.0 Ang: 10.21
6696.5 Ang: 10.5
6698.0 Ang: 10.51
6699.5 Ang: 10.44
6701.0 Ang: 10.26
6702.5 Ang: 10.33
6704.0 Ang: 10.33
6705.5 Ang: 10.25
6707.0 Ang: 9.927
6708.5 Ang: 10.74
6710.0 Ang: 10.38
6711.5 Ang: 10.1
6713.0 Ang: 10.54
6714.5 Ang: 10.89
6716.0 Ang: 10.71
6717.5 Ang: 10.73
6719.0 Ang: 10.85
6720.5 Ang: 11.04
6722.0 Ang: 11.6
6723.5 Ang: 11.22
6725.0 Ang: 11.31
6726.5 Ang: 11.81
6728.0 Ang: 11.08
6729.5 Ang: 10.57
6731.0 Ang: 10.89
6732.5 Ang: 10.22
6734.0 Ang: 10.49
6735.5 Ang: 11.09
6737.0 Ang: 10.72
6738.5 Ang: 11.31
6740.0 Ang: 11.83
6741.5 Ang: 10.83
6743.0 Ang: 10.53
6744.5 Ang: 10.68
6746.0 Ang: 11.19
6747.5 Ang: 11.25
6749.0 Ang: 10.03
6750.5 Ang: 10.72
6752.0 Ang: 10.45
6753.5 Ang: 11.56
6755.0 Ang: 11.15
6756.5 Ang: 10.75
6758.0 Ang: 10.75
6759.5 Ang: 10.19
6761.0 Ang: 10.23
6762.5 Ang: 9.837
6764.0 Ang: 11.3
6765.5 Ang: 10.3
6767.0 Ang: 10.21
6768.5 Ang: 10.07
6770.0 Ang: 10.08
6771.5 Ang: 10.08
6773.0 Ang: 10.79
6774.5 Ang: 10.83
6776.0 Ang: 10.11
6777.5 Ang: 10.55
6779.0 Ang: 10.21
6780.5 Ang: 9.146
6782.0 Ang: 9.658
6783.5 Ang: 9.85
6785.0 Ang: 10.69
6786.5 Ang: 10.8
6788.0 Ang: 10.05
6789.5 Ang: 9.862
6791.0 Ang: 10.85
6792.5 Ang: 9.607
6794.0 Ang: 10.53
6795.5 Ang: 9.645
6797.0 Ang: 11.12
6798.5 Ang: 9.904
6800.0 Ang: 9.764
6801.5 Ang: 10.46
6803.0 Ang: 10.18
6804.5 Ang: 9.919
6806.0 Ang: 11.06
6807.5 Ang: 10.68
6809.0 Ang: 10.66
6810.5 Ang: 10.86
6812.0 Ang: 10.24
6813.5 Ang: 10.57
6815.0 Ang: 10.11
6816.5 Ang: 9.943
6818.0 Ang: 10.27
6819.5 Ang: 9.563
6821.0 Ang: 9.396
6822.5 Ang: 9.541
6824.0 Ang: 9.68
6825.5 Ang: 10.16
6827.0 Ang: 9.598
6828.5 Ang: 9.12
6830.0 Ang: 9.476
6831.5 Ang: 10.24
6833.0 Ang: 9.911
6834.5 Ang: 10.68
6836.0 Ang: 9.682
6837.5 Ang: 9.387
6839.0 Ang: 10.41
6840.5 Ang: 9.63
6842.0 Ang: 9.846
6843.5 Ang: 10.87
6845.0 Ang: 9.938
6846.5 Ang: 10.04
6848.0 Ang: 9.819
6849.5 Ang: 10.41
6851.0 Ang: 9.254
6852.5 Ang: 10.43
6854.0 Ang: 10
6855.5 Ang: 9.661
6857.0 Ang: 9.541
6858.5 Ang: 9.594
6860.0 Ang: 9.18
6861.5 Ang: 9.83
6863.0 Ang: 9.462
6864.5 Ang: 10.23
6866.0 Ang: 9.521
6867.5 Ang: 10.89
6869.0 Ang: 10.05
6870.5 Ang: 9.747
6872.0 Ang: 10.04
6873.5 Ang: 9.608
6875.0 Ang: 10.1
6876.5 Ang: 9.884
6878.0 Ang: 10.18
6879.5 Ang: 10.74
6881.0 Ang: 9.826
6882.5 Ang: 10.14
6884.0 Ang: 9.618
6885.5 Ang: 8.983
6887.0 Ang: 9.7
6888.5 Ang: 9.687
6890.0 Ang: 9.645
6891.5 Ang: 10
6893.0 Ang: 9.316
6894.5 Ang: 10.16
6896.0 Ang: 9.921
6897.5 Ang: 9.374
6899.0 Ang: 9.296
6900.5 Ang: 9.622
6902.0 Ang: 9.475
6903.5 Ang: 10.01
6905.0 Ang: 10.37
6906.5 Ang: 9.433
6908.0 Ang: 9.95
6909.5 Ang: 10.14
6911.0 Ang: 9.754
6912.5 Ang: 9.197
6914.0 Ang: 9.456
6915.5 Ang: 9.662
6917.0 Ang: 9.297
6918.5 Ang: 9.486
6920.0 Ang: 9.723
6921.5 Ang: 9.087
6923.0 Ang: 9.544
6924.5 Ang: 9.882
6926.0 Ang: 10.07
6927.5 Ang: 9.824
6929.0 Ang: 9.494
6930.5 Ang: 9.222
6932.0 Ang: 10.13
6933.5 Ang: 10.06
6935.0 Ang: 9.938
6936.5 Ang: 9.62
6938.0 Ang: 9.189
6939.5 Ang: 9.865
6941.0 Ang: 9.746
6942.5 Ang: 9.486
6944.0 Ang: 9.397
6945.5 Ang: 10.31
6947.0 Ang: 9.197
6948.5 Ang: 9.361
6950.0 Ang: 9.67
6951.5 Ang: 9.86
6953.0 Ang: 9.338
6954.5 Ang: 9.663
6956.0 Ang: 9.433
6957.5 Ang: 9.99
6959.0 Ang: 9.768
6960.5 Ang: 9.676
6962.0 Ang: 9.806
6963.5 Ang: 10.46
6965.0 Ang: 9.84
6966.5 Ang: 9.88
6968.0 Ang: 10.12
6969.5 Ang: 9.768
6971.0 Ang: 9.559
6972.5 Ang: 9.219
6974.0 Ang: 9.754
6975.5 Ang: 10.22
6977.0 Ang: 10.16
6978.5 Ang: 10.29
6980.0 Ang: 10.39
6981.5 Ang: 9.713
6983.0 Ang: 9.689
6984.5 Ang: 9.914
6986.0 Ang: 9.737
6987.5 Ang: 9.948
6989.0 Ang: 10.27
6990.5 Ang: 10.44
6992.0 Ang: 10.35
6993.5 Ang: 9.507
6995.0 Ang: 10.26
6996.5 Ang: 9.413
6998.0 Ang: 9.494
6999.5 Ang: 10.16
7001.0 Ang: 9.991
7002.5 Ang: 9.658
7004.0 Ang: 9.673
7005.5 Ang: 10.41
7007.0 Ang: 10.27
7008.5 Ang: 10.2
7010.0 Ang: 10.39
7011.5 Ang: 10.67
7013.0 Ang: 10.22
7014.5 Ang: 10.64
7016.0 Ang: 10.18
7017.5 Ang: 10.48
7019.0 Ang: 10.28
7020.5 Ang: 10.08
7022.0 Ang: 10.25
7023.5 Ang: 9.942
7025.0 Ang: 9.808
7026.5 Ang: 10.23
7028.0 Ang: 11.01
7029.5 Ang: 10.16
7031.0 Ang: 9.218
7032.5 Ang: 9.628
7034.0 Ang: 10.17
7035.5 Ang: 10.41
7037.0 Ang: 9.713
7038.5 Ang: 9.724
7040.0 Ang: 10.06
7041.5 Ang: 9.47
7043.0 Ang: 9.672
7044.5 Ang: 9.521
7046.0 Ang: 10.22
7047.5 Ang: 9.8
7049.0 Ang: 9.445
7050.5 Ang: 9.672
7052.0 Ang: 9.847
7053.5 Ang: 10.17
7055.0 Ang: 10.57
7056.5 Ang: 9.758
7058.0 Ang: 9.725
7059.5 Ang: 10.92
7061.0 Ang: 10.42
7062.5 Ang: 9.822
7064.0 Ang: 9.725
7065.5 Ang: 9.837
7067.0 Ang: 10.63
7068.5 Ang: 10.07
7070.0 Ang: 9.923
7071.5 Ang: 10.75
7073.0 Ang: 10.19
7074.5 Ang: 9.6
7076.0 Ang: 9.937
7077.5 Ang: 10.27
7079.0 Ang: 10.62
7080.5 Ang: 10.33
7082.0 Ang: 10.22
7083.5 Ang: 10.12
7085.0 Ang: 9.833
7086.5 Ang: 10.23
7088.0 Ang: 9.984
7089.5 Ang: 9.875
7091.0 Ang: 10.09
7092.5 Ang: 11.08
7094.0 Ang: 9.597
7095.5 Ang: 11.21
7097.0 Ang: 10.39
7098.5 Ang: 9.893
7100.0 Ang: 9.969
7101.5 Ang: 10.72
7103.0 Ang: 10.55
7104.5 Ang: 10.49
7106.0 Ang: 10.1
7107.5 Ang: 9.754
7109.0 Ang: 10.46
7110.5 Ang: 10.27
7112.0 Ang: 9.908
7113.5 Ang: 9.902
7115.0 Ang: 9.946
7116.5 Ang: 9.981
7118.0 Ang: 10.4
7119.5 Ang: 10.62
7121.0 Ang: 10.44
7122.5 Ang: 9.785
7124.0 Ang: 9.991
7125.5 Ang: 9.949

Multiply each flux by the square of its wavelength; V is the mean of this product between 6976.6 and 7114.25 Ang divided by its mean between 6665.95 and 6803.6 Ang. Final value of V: 1.0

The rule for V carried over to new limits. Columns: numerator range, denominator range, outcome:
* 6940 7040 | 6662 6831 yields 1.02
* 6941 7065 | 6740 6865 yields 1.03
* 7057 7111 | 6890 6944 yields 1.11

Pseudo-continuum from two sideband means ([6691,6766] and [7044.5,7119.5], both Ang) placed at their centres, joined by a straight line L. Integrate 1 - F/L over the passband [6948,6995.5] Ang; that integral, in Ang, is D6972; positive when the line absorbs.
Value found 2.1 Ang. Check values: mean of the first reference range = 10.7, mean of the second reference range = 10.1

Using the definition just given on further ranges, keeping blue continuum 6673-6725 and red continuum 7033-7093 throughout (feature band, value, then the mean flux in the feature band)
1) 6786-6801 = 0.43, 10.2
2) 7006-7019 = -0.30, 10.4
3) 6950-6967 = 0.74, 9.79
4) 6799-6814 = 0.08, 10.4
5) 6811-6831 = 1.19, 9.84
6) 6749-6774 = 0.11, 10.5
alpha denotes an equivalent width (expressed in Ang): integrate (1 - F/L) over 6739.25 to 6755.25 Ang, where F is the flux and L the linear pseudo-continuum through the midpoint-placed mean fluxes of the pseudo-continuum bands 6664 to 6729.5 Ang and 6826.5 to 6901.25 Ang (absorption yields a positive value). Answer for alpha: -0.81 Ang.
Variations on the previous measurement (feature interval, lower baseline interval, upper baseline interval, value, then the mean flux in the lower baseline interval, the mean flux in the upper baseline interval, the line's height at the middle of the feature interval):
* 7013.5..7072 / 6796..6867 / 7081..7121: 0.72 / 10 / 10.2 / 10.2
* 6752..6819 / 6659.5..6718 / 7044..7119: 0.40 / 10.5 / 10.1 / 10.4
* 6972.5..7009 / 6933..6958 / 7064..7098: -0.54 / 9.65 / 10.2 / 9.83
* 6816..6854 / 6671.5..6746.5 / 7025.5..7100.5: 2.20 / 10.7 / 10.1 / 10.5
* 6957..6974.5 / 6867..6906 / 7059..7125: 0.29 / 9.85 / 10.2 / 9.98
